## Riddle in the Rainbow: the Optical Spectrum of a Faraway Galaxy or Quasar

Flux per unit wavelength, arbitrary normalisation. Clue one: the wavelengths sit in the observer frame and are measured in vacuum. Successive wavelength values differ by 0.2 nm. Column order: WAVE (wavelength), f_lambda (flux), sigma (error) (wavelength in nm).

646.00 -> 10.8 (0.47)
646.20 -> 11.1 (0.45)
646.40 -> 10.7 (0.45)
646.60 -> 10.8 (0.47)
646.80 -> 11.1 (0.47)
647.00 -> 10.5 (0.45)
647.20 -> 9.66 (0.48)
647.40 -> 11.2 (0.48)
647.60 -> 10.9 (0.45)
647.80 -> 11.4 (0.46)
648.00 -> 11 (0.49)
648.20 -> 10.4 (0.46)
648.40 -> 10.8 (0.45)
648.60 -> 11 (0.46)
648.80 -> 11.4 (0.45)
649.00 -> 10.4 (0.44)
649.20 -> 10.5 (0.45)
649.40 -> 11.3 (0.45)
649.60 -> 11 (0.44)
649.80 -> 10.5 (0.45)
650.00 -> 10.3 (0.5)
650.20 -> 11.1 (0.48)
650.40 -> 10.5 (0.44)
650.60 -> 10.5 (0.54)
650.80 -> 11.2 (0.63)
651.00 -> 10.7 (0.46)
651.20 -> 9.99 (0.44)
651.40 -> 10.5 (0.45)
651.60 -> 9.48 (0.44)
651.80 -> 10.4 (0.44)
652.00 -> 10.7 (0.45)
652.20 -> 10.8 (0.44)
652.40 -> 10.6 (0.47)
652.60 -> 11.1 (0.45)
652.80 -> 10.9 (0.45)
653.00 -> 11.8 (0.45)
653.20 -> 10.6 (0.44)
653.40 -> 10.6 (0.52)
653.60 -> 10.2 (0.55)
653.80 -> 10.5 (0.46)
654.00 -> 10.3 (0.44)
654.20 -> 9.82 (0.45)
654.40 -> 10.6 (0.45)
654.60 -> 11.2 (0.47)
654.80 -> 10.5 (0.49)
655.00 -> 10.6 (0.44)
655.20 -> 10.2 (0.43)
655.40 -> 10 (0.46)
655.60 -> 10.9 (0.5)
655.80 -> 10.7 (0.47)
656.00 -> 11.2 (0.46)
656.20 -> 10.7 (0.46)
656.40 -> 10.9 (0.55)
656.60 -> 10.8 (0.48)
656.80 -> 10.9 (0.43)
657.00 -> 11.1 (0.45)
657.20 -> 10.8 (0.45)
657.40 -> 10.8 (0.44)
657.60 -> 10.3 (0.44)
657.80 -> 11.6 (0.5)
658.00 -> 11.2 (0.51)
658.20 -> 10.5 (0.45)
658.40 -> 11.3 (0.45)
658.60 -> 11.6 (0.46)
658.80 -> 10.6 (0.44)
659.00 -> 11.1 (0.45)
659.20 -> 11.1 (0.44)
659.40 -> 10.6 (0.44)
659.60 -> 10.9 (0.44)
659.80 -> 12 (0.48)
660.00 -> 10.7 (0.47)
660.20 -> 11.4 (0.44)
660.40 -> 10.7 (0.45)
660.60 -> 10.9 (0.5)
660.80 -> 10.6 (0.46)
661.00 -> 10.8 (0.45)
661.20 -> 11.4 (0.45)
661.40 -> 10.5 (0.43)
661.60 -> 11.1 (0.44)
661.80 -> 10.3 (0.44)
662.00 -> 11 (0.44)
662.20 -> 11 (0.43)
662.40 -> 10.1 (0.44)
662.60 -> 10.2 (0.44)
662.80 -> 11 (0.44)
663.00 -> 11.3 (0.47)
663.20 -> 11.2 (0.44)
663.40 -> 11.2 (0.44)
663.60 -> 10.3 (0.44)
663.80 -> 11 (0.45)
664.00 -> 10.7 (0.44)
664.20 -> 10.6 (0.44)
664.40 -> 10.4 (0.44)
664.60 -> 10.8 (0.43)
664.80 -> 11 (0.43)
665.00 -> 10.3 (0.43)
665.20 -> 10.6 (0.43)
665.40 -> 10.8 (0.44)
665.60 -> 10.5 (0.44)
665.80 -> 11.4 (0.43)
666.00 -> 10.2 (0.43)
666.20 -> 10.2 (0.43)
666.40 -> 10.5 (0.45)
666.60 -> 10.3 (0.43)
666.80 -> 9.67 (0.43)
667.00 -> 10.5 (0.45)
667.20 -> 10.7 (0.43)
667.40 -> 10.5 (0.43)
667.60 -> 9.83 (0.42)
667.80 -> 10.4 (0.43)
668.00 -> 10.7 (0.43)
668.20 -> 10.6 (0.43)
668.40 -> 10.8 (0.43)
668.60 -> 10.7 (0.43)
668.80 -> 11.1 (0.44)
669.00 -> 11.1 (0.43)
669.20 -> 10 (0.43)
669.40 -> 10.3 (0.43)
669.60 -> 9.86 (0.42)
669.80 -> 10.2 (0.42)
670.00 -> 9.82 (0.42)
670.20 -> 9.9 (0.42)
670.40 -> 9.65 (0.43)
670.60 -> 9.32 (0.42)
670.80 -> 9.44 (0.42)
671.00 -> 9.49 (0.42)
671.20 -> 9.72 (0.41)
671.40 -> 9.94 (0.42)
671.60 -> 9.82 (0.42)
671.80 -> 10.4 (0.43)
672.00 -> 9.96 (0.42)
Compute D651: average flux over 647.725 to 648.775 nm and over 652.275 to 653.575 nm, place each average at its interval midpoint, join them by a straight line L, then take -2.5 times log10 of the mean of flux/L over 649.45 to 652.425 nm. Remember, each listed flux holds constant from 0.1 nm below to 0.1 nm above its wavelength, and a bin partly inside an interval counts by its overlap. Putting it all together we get 0.04 mag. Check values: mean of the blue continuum 10.9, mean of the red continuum 10.9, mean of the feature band 10.6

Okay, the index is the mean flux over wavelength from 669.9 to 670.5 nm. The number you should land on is 9.79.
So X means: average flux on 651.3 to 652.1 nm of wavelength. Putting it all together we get 10.3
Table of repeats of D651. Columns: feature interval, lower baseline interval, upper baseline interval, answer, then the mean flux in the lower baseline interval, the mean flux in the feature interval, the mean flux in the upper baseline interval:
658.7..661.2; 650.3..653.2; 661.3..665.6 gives -0.026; 10.7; 11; 10.7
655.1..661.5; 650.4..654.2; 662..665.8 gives -0.023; 10.6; 10.9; 10.7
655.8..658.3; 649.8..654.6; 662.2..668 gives -0.031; 10.6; 10.9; 10.6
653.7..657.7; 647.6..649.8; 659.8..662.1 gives 0.026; 10.9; 10.6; 10.9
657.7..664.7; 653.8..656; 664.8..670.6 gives -0.046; 10.5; 10.9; 10.4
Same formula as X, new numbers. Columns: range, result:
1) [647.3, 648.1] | 11.1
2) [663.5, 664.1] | 10.7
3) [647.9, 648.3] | 10.7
